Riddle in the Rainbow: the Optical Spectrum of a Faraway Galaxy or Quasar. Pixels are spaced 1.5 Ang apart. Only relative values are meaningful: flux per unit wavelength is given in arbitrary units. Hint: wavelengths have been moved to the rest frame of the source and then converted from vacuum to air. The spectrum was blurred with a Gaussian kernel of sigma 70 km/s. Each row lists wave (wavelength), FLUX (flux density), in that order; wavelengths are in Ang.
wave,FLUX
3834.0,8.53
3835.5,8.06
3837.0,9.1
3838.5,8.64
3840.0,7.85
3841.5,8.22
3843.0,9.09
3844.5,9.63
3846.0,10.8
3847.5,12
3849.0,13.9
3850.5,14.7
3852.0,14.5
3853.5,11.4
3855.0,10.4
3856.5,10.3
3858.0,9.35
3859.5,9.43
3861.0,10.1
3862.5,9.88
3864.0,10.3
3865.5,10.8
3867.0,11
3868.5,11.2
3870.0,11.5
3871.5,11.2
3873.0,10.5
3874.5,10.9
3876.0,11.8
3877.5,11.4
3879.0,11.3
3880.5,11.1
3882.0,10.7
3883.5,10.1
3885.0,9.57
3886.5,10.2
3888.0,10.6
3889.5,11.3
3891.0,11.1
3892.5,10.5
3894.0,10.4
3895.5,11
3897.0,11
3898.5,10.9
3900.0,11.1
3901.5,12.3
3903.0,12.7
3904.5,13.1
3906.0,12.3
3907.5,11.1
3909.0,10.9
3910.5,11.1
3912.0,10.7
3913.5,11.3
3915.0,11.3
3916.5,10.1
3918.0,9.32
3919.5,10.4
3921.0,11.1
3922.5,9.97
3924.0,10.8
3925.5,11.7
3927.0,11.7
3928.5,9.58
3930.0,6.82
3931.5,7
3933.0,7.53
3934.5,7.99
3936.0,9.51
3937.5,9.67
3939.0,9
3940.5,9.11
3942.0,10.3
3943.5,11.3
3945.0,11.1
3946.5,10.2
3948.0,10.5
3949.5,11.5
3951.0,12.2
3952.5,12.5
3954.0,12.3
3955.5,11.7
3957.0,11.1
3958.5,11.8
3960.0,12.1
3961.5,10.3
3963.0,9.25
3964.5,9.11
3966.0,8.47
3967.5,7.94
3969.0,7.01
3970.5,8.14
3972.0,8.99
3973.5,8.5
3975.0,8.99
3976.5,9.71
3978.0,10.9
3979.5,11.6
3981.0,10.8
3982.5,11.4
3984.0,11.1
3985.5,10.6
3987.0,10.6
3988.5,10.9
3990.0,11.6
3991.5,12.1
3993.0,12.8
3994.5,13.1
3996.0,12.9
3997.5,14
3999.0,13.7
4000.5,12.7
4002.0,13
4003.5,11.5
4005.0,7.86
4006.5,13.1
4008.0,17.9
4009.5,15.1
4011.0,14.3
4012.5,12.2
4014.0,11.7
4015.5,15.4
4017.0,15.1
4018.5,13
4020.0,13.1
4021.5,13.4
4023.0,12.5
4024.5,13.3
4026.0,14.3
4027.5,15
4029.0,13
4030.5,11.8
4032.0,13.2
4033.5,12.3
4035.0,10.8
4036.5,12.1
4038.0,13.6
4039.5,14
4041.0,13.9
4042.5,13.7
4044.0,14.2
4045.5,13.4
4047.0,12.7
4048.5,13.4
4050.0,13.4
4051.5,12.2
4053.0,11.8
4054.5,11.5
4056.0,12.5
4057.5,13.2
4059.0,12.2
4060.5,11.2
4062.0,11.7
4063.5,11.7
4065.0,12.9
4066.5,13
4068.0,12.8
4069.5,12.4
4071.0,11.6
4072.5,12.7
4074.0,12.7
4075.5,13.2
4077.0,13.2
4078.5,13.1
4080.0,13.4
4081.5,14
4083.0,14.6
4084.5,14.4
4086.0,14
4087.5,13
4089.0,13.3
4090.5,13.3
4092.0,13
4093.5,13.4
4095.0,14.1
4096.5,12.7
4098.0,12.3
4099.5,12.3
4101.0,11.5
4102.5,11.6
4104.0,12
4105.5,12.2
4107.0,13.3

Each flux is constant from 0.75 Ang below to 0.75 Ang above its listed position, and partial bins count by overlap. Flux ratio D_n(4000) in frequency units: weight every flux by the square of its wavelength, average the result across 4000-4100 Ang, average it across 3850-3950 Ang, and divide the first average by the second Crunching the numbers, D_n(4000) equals 1.3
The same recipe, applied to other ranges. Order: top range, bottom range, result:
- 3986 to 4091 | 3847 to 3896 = 1.28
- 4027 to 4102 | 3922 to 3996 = 1.32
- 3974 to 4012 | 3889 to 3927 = 1.13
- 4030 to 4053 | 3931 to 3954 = 1.35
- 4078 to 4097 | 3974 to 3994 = 1.30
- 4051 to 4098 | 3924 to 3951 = 1.41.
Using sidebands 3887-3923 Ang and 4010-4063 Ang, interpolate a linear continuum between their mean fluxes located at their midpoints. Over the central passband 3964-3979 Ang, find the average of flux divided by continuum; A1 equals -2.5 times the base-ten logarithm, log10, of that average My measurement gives 0.34 mag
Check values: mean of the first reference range 11.1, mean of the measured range 8.82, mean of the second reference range 13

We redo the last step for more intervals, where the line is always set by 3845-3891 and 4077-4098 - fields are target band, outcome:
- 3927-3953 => 0.21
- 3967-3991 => 0.23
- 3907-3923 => 0.09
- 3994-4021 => -0.06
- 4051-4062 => 0.09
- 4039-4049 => -0.05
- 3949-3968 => 0.12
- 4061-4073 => 0.08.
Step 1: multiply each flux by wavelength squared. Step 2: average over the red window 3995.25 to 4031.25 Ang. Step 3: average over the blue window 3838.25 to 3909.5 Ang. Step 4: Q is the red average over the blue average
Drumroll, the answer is 1.31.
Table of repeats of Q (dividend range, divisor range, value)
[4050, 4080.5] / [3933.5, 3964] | 1.24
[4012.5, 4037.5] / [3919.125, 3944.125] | 1.43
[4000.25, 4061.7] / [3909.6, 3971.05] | 1.35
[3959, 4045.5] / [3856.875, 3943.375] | 1.21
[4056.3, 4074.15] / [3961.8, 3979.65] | 1.44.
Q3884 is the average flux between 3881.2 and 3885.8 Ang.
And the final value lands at 10.1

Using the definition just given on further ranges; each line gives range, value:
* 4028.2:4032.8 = 12.7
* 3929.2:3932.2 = 6.95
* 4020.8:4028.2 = 13.7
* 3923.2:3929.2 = 10.9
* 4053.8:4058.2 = 12.4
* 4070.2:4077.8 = 12.7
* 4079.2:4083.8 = 14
